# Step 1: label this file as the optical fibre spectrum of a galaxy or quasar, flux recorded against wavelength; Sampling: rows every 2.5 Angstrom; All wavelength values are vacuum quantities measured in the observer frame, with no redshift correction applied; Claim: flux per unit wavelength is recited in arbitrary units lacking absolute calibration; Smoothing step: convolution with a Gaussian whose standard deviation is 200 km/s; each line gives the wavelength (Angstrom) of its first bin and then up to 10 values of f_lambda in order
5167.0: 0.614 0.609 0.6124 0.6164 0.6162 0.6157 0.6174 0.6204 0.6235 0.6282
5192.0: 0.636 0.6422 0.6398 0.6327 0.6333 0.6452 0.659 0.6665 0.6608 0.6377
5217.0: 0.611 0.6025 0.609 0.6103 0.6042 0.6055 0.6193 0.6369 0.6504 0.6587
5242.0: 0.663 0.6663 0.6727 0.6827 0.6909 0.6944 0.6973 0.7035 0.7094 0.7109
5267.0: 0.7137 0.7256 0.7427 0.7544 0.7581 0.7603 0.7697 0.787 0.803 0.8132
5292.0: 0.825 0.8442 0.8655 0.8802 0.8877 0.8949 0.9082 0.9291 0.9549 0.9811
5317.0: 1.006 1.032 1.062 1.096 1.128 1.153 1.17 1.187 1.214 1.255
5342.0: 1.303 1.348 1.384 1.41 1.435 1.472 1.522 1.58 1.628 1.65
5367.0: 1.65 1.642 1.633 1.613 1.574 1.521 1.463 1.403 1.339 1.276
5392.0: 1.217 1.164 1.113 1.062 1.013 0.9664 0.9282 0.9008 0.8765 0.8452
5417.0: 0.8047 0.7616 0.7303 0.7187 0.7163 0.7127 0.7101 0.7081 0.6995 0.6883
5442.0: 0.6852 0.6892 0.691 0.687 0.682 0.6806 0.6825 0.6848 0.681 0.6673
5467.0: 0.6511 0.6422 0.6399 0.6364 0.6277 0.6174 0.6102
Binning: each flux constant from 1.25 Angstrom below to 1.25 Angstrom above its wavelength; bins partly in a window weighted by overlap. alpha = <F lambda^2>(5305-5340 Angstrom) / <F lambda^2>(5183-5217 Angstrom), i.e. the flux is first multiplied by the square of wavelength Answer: 1.8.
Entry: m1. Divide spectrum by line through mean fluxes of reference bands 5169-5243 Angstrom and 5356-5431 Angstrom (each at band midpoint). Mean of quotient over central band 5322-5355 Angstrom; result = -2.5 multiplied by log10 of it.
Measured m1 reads -0.22 mag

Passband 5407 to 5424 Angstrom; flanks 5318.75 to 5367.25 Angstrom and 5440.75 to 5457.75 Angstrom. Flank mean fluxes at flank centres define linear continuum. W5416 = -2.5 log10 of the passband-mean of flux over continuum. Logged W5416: 0.09 mag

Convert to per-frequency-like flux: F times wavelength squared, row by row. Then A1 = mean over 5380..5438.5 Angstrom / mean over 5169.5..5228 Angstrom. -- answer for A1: 1.7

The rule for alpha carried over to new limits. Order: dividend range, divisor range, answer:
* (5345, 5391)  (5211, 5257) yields 2.46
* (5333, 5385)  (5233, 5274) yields 2.22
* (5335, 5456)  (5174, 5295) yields 1.75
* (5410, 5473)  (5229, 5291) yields 1.07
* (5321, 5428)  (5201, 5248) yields 2.04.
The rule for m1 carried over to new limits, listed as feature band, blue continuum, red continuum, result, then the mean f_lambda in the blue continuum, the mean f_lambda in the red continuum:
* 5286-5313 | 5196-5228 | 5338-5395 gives 0.251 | 0.632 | 1.46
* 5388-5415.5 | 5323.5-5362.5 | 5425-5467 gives -0.075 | 1.33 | 0.691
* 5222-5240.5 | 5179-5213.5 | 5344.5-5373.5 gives 0.309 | 0.638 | 1.54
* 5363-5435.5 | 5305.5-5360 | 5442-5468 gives -0.206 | 1.2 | 0.68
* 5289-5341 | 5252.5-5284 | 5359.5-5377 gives 0.144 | 0.729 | 1.63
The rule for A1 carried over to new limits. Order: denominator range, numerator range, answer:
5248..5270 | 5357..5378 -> 2.40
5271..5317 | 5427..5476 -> 0.85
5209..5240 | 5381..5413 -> 1.93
